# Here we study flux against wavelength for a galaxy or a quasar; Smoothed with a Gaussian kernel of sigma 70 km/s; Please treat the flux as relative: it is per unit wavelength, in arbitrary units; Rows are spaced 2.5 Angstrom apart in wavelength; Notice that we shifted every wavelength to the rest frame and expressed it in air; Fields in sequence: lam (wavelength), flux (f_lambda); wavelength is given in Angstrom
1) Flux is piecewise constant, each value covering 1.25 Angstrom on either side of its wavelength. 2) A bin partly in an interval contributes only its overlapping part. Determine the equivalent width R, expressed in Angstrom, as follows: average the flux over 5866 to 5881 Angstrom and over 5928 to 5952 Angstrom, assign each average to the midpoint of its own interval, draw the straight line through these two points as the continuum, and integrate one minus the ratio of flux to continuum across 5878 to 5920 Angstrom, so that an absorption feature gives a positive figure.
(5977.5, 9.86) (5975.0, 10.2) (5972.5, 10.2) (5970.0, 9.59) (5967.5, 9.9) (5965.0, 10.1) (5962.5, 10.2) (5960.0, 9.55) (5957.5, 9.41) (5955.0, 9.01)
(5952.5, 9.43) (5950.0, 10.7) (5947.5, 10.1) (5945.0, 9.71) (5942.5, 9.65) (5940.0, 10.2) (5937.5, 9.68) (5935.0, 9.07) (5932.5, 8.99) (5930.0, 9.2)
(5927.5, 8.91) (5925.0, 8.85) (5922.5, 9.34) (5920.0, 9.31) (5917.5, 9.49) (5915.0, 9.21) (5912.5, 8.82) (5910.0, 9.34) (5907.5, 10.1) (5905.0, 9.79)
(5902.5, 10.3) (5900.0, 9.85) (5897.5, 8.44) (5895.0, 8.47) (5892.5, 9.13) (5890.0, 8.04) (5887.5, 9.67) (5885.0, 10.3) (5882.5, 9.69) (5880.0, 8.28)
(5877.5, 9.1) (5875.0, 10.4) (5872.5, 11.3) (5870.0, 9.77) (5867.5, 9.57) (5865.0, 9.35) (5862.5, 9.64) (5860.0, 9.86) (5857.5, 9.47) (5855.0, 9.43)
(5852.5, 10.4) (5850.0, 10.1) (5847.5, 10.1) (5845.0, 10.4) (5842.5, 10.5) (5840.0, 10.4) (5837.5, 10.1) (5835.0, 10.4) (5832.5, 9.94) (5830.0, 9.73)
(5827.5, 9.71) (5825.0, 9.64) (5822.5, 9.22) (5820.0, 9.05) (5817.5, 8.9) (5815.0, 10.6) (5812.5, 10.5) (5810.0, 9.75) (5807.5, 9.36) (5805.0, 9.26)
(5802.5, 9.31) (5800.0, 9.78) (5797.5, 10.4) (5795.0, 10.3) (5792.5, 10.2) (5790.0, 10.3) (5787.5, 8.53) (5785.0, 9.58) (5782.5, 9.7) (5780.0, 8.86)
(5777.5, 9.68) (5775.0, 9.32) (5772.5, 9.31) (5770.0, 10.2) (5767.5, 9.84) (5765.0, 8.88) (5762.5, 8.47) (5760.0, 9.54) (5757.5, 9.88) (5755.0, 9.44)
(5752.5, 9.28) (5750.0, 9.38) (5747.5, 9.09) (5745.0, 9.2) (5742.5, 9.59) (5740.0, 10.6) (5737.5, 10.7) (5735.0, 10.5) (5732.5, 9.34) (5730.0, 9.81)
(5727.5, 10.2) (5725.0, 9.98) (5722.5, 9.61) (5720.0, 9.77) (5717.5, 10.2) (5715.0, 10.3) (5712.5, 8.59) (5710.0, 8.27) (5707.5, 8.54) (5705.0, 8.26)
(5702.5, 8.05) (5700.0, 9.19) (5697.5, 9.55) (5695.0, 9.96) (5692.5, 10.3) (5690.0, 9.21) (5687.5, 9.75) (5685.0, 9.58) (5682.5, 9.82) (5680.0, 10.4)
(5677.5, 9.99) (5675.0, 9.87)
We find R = 1.80 Angstrom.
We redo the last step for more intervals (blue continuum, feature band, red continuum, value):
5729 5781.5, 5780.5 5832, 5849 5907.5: -0.6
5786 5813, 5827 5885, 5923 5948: -1.7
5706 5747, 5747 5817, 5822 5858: 1.7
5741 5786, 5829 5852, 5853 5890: -1.5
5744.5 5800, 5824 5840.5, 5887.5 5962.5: -0.9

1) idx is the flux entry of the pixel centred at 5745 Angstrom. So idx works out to 9.2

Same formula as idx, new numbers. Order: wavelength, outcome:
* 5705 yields 8.26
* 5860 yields 9.86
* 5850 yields 10.1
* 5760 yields 9.54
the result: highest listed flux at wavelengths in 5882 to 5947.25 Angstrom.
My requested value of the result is 10.3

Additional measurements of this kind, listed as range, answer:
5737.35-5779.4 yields 10.7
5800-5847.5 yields 10.6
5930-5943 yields 10.2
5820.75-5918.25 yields 11.3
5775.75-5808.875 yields 10.4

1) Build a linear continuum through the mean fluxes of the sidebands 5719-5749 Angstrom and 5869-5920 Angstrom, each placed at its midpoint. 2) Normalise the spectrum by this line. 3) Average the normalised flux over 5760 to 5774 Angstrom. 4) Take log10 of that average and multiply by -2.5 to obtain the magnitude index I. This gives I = 0.05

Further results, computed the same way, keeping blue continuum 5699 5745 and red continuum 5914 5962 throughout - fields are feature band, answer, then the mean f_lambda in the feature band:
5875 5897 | 0.04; 9.14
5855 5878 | -0.04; 9.83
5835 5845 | -0.09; 10.3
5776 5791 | 0.01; 9.43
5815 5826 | 0.02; 9.35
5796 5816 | -0.04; 9.87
